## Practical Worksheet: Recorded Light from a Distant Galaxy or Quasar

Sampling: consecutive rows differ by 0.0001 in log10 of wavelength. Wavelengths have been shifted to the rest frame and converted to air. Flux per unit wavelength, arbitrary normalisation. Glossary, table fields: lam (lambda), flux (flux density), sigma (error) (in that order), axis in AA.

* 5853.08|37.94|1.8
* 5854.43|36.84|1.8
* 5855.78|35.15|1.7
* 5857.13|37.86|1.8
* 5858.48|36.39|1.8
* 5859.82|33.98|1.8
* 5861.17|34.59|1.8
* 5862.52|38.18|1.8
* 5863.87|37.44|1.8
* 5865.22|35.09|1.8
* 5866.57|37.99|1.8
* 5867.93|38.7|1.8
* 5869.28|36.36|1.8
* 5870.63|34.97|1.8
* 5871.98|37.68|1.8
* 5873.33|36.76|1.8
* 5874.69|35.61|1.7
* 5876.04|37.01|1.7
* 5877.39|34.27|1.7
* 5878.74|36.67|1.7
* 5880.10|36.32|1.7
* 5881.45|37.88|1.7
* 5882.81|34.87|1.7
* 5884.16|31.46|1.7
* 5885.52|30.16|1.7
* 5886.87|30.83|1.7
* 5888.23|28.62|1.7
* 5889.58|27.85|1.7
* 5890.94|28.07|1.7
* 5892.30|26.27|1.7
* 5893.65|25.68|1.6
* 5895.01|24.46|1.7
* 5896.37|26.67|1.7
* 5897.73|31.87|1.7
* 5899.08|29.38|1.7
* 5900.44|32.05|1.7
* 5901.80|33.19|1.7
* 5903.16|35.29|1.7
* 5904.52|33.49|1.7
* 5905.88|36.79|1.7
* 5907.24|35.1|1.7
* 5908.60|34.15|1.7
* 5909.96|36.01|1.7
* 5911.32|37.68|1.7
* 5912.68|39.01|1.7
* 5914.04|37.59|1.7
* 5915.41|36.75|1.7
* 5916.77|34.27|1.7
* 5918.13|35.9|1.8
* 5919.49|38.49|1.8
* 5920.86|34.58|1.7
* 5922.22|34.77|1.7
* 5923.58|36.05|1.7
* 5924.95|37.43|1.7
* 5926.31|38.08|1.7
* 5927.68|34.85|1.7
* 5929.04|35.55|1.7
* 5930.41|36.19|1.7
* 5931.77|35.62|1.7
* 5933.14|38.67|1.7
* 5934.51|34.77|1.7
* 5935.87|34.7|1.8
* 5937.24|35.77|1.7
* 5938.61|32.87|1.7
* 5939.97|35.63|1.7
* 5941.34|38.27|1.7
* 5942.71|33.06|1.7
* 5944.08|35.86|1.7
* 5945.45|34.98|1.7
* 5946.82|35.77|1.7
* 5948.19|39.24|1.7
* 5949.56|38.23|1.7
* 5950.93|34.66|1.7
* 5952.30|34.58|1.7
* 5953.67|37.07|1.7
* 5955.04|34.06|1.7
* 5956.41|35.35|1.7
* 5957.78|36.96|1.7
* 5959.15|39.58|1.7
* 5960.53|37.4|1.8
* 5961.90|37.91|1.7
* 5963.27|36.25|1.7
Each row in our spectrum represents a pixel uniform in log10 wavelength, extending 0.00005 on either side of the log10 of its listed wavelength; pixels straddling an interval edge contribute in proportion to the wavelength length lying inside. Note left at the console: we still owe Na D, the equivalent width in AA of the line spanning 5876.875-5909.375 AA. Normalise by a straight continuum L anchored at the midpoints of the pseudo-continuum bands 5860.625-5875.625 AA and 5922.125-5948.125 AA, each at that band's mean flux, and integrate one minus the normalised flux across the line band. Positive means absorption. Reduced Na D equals 4.1 AA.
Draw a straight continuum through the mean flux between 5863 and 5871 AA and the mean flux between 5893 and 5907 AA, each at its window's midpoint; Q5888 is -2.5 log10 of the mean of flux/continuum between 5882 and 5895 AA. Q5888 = 0.14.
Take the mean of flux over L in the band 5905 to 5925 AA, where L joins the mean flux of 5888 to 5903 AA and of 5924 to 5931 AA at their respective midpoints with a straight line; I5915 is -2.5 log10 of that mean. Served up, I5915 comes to -0.09 mag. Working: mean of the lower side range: 28.8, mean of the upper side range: 36.4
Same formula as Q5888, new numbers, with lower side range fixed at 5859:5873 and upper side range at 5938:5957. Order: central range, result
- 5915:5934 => -0.008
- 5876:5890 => 0.098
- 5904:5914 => -0.003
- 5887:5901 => 0.274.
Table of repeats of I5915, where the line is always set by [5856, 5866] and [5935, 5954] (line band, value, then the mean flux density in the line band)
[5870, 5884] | 0.00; 36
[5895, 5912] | 0.09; 33.1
